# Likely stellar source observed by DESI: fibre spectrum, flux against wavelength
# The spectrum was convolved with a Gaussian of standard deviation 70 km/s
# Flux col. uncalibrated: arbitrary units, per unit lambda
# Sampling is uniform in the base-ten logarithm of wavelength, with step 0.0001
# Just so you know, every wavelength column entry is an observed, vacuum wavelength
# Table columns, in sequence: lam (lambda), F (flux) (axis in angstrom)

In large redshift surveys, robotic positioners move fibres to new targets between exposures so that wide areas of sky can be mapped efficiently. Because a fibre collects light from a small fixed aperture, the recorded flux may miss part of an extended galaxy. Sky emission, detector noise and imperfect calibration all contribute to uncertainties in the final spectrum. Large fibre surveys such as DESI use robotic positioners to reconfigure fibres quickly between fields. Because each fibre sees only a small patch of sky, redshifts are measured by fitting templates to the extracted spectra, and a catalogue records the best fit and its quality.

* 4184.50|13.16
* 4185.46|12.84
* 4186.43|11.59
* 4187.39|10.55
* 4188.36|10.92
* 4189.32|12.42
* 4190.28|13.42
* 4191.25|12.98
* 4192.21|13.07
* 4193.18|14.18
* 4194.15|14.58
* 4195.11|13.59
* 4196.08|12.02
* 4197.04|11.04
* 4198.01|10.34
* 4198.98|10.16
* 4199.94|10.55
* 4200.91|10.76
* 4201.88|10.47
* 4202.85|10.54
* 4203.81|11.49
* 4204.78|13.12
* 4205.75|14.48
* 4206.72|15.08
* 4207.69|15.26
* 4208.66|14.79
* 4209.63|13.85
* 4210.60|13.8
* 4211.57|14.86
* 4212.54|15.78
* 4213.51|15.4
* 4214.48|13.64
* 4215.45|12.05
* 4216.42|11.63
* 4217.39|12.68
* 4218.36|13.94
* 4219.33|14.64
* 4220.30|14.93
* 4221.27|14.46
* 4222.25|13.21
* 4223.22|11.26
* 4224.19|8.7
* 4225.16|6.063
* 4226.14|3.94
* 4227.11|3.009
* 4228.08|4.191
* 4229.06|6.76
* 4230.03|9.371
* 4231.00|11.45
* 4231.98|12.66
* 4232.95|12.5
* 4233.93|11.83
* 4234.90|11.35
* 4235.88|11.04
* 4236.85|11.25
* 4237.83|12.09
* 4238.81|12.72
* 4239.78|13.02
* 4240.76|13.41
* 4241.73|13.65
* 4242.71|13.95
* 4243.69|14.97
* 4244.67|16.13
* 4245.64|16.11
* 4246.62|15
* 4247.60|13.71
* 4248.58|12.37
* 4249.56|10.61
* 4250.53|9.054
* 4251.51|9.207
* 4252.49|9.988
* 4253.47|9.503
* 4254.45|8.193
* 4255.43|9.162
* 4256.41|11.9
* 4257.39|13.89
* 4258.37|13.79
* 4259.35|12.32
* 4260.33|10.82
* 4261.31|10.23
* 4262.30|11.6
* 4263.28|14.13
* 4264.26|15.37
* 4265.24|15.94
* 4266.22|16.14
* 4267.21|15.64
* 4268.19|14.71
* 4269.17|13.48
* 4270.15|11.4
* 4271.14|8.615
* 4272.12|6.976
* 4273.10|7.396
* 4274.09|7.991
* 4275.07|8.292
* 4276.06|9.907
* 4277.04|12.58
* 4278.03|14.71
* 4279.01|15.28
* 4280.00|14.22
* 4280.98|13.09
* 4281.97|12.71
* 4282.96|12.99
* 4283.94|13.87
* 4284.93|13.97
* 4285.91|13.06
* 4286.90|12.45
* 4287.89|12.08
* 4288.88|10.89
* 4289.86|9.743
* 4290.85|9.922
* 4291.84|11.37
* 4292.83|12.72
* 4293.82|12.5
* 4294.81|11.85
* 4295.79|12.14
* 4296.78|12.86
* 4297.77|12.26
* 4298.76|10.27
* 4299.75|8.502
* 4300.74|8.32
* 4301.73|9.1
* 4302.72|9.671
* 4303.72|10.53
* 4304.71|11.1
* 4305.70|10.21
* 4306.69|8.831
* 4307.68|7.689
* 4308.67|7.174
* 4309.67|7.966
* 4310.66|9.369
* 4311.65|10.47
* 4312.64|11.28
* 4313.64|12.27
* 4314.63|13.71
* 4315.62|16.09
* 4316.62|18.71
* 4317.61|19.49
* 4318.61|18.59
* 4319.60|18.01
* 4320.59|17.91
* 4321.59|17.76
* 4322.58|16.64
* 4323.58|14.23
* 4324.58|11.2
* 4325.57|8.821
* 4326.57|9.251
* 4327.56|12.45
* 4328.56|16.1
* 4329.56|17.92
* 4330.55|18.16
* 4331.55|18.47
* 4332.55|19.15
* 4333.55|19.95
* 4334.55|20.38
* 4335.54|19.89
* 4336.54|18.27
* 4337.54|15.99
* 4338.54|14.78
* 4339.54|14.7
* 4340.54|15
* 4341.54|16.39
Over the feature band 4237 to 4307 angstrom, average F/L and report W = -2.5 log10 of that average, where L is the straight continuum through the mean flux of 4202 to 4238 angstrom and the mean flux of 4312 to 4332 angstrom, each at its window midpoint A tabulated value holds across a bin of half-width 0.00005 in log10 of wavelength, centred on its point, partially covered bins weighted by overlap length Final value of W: 0.135 mag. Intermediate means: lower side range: 11.8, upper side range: 15.3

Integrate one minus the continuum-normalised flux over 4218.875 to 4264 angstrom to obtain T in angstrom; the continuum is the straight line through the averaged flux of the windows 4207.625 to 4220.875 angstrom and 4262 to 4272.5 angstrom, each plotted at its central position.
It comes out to 7.2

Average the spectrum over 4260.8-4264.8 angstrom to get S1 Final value 12.9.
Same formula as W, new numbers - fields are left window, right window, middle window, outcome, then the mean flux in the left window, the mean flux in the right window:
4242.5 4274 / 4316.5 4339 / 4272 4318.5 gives 0.25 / 12.2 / 16.6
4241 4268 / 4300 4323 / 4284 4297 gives 0.06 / 12.7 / 12.6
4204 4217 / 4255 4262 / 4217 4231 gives 0.34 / 14.1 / 11.7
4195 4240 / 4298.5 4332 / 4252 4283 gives 0.03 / 11.7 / 12.8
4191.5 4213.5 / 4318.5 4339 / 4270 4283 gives 0.33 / 13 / 16.3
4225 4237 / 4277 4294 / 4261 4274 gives -0.09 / 8.89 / 12.7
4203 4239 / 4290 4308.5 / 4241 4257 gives -0.07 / 11.8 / 10.5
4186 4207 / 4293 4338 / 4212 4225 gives -0.06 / 12.1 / 13.6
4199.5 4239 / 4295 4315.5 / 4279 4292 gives -0.17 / 11.7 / 10.3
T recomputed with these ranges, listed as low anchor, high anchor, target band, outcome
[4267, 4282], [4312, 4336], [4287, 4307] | 4.1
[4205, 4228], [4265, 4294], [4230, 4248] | -1.1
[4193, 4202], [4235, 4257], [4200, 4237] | 0.5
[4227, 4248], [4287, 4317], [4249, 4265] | 0.5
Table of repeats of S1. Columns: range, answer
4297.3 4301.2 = 9.84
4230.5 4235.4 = 11.9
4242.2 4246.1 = 15.3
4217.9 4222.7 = 14.2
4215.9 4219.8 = 13.2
